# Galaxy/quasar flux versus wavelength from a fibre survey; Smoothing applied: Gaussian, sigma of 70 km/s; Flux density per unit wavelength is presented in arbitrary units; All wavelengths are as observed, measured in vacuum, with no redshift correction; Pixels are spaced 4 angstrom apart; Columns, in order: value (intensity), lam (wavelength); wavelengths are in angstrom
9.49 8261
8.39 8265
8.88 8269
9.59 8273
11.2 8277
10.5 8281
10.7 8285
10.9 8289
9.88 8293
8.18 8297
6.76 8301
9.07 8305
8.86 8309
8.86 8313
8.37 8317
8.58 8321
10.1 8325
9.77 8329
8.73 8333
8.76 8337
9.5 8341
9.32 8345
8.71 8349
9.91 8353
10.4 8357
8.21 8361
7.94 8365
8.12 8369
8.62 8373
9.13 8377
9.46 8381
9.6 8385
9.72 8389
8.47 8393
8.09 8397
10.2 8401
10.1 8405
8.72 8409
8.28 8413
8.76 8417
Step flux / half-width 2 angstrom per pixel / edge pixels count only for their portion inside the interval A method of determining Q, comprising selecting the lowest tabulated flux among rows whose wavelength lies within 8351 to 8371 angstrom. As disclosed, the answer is 7.94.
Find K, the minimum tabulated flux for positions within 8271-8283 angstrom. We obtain 9.59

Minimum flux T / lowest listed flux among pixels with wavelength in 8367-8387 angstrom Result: 8.12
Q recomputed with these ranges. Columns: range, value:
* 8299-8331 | 6.76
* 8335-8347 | 8.76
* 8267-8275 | 8.88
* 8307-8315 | 8.86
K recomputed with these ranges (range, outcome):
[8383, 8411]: 8.09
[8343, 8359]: 8.71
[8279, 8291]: 10.5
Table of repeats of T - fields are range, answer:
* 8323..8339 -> 8.73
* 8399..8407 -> 10.1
